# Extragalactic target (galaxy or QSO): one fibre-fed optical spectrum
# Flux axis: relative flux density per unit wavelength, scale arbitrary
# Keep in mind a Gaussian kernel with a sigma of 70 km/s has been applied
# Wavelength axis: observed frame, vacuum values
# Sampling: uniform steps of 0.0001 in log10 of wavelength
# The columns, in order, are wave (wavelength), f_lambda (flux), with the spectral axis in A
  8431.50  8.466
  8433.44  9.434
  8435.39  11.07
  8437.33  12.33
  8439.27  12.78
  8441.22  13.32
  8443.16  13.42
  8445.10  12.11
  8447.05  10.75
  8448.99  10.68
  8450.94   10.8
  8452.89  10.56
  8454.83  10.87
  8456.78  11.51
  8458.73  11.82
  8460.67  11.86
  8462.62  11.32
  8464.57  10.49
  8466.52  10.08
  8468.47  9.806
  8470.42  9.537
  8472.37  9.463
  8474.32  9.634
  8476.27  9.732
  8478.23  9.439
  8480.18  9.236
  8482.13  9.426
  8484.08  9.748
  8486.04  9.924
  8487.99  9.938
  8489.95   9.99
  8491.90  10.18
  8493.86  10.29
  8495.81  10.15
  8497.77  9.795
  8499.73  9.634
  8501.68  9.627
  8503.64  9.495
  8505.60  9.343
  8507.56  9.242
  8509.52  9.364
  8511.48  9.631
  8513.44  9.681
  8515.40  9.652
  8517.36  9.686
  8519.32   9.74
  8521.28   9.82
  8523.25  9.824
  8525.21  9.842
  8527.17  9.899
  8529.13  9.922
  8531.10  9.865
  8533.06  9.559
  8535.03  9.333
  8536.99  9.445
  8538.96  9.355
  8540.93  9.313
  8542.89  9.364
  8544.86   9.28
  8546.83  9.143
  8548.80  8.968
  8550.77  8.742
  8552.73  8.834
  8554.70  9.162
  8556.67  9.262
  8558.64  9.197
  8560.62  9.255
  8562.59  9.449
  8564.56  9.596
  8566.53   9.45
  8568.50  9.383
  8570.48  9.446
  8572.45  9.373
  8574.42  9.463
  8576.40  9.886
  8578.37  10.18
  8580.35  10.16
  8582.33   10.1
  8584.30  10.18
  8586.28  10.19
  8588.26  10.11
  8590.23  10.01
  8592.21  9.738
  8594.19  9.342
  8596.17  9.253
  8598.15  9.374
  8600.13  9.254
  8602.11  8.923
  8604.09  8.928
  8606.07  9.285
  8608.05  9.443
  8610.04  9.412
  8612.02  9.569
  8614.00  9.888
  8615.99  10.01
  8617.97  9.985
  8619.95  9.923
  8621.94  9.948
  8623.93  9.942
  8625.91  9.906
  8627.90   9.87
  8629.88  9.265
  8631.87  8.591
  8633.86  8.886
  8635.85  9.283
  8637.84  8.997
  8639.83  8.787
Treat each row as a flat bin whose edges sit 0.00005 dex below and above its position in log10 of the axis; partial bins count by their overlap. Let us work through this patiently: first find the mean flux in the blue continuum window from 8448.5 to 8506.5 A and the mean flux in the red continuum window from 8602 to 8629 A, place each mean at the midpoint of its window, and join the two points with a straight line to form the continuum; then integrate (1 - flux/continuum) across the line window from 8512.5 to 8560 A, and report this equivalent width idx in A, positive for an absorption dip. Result 2.3 A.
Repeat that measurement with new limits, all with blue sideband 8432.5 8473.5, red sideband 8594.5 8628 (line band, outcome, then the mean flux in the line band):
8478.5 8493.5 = 1.4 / 9.78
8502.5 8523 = 1.9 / 9.57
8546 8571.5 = 2.2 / 9.22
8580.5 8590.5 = -0.3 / 10.1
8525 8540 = 1.0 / 9.64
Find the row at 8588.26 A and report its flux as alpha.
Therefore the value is 10.11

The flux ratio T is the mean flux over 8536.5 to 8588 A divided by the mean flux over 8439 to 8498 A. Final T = 0.9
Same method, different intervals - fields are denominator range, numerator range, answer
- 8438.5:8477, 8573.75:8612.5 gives 0.87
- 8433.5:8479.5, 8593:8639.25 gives 0.86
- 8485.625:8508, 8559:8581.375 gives 0.98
